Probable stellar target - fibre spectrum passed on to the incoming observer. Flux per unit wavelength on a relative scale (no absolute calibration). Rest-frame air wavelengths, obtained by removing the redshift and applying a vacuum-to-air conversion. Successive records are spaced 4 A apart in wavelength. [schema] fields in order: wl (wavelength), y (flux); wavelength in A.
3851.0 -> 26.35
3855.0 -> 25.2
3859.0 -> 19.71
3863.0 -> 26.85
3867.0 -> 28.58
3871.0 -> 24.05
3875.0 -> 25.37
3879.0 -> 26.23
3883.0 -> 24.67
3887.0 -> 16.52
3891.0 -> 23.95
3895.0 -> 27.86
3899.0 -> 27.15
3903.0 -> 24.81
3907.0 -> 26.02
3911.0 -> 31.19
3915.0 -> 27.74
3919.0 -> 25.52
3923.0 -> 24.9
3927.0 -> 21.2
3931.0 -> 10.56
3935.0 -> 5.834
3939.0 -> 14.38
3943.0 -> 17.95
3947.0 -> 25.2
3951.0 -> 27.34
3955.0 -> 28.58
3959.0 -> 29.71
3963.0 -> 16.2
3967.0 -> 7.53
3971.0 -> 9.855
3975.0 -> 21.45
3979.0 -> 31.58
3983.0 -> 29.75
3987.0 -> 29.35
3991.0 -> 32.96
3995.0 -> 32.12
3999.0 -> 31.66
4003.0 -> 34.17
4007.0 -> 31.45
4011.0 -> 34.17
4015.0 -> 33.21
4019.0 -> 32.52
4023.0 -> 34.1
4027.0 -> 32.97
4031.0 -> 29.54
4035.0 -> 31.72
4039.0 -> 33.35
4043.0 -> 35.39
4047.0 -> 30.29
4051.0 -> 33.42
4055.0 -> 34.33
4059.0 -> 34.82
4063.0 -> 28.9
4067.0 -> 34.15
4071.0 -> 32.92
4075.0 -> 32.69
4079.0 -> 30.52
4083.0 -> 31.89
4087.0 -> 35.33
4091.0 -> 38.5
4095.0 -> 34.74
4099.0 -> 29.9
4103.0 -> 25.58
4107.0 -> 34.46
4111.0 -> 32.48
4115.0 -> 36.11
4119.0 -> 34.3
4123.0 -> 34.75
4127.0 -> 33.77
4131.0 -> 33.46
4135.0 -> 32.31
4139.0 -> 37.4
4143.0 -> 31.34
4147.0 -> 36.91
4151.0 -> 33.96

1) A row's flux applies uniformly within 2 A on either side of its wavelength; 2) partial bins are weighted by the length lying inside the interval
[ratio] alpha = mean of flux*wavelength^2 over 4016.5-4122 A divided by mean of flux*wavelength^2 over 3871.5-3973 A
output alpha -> 1.6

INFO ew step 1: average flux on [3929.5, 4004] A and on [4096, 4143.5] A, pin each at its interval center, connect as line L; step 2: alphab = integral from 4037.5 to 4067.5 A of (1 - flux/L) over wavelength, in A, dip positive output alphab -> -4.7 A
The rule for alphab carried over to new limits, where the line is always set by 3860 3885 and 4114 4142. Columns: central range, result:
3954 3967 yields 3.1 A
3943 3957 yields 1.3 A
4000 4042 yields -2.7 A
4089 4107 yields 0.5 A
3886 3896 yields 1.3 A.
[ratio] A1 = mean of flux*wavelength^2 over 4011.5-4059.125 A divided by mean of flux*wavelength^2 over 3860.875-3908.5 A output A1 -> 1.4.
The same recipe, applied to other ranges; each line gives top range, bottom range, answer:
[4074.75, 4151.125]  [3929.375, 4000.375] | 1.61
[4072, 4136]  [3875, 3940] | 1.62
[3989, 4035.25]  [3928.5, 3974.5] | 1.89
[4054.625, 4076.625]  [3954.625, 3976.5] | 1.91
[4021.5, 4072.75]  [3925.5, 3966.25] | 1.78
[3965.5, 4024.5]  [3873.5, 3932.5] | 1.23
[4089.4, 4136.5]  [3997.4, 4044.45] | 1.06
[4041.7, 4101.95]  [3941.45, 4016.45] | 1.30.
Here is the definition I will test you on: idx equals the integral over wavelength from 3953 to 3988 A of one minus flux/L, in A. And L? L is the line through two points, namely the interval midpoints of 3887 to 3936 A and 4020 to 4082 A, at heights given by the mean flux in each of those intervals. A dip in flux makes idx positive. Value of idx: 6.1 A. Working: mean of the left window 23.1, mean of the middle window 22.5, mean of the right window 32.6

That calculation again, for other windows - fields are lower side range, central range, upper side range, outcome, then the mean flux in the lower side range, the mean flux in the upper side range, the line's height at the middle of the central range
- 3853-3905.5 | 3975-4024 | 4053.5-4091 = -2.96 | 24.7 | 33.1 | 29.9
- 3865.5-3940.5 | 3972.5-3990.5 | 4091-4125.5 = -0.69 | 23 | 33.1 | 26.9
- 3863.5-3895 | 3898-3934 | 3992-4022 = 4.08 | 24.6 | 32.8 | 26.9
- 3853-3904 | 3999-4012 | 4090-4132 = -1.56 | 24.7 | 33.3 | 29.4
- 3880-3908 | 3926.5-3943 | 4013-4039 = 8.62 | 24.4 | 32.4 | 26.9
